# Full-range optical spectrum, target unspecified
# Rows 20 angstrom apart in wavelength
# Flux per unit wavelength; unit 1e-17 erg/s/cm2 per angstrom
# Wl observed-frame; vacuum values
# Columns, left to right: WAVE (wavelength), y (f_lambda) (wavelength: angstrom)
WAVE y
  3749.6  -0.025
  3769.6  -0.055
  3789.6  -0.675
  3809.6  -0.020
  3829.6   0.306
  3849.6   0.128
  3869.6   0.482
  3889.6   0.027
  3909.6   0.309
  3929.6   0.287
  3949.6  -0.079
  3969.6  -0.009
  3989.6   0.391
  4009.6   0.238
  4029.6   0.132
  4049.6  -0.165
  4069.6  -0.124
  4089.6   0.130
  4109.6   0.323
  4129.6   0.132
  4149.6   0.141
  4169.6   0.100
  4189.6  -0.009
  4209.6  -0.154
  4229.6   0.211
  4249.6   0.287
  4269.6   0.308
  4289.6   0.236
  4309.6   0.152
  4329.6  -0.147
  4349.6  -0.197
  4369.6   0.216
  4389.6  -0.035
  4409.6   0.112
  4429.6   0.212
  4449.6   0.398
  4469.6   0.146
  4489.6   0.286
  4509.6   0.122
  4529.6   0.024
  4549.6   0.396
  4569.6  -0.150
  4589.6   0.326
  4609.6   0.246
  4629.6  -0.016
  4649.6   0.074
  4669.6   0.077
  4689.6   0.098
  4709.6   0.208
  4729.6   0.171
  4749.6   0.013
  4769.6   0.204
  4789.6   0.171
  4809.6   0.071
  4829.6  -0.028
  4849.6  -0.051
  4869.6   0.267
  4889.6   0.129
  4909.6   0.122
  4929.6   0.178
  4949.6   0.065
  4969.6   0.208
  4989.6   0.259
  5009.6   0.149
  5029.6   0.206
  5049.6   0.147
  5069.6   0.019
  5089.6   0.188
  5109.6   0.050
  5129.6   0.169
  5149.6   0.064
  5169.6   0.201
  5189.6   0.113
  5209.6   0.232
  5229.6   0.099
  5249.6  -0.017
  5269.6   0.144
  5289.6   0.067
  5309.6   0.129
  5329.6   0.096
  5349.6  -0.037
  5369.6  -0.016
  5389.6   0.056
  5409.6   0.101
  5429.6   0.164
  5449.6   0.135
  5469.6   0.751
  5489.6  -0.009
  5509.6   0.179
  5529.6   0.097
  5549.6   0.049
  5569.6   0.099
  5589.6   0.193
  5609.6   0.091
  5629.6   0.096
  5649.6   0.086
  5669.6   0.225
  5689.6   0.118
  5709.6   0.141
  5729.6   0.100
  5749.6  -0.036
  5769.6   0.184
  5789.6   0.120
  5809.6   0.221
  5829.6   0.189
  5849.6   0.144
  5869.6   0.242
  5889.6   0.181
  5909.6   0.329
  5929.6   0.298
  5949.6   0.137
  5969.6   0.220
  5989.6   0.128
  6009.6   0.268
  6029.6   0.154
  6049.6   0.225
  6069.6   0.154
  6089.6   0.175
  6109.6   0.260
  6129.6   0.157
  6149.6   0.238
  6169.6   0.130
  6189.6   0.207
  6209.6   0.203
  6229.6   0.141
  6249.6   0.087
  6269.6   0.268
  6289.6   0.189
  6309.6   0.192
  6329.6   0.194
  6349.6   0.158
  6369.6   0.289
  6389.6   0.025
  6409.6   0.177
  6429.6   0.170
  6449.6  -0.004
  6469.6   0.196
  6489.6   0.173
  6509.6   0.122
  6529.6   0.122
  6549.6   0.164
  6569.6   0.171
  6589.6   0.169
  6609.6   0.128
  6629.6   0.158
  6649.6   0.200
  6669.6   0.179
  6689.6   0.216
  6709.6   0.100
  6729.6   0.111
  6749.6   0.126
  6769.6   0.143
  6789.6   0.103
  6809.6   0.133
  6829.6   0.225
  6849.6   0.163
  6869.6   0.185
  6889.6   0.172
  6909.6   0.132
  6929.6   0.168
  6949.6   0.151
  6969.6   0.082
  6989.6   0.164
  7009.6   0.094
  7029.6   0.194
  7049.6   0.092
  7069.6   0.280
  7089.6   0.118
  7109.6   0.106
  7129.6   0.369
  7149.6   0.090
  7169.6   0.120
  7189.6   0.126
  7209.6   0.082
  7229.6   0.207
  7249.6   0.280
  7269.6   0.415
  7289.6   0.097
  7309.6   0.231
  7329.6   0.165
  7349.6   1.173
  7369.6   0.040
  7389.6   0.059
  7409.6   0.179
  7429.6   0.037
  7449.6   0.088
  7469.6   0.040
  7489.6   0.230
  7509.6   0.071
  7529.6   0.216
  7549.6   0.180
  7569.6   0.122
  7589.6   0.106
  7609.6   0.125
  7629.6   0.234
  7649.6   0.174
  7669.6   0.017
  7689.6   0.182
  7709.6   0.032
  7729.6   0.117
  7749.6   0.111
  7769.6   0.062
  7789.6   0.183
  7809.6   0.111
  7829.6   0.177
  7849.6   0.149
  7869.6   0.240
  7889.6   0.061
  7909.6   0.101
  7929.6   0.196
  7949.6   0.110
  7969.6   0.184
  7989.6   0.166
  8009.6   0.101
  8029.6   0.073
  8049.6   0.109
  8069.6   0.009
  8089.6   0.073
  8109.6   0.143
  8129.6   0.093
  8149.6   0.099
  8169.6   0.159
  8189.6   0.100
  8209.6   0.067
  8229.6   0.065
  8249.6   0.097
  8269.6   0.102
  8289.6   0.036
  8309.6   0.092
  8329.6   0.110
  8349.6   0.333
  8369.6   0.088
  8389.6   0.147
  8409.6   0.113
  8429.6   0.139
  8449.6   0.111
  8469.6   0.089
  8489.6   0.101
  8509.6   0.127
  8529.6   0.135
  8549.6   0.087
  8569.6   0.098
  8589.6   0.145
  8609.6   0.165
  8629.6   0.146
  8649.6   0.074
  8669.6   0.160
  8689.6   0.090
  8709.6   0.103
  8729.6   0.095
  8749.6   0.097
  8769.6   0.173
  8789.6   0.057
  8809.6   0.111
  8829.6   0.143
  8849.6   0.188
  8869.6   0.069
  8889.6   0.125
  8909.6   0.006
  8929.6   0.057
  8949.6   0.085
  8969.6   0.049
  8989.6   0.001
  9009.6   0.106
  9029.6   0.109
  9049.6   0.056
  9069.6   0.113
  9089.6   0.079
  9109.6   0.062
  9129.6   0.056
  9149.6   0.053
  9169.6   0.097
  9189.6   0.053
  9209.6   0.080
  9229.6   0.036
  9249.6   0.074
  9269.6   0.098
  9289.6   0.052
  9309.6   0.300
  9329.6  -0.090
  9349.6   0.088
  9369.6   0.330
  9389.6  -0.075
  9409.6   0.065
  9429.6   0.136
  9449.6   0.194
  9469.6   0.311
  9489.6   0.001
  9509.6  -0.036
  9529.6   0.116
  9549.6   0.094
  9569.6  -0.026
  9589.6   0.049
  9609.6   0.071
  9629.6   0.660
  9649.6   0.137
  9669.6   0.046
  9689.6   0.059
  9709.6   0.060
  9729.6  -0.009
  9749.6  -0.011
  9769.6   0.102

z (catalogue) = 0.47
